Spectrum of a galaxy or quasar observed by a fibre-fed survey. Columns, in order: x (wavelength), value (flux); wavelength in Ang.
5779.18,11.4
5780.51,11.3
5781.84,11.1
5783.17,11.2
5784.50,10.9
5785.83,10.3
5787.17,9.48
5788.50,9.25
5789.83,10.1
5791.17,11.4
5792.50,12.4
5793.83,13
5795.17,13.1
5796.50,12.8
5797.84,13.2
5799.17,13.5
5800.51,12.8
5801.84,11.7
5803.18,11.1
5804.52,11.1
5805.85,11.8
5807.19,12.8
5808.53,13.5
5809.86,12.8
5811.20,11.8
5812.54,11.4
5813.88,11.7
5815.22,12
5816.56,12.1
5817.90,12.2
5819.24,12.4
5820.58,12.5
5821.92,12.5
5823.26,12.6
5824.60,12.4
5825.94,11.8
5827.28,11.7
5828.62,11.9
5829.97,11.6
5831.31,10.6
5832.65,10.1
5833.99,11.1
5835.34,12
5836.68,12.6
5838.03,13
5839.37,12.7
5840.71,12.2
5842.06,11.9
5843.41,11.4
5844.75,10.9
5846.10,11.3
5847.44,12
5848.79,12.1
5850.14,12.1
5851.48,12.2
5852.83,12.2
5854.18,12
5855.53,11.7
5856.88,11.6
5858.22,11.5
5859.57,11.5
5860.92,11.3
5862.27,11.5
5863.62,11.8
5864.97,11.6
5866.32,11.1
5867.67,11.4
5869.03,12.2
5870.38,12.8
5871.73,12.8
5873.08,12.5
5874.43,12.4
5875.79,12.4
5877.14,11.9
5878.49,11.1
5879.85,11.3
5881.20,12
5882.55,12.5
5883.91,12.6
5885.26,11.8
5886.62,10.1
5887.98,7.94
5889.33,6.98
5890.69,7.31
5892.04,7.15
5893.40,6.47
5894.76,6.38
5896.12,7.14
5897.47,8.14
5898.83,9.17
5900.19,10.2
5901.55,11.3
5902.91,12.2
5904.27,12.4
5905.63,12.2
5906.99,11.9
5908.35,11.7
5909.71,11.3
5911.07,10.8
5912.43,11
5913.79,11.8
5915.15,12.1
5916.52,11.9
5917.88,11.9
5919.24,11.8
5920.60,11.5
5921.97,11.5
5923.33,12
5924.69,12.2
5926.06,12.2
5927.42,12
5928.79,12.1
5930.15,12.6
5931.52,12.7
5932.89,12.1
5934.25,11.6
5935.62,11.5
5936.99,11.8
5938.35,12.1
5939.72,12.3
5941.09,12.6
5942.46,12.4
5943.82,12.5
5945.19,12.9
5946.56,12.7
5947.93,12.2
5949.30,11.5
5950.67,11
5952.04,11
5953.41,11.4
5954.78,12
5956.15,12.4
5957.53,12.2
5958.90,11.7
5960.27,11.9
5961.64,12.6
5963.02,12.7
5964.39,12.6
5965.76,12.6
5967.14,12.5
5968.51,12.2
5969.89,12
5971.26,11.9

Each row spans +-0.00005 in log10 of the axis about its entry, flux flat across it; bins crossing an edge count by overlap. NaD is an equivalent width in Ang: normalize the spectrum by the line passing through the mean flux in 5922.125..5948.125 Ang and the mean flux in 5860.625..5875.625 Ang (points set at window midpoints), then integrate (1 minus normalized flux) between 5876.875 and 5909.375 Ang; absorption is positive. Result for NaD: 5.4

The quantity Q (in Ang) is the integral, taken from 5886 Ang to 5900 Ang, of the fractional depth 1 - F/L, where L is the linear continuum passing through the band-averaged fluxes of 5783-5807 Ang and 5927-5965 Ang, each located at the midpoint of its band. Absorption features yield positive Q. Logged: 4.91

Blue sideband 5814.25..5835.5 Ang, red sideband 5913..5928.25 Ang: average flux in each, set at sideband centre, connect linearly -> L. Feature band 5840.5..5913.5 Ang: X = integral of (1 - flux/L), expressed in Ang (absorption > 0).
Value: 5.2 Ang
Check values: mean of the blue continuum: 11.8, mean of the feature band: 11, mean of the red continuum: 11.9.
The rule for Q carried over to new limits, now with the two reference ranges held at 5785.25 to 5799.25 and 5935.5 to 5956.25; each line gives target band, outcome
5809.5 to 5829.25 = -0.7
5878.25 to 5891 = 1.5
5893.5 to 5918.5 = 2.7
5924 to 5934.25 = -0.2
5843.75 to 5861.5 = 0.1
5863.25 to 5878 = -0.3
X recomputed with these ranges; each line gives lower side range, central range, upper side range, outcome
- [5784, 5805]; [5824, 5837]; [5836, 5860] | 0.33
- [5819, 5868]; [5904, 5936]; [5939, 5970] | 0.51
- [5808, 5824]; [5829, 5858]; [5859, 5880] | 0.70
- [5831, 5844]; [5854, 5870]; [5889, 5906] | -1.46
